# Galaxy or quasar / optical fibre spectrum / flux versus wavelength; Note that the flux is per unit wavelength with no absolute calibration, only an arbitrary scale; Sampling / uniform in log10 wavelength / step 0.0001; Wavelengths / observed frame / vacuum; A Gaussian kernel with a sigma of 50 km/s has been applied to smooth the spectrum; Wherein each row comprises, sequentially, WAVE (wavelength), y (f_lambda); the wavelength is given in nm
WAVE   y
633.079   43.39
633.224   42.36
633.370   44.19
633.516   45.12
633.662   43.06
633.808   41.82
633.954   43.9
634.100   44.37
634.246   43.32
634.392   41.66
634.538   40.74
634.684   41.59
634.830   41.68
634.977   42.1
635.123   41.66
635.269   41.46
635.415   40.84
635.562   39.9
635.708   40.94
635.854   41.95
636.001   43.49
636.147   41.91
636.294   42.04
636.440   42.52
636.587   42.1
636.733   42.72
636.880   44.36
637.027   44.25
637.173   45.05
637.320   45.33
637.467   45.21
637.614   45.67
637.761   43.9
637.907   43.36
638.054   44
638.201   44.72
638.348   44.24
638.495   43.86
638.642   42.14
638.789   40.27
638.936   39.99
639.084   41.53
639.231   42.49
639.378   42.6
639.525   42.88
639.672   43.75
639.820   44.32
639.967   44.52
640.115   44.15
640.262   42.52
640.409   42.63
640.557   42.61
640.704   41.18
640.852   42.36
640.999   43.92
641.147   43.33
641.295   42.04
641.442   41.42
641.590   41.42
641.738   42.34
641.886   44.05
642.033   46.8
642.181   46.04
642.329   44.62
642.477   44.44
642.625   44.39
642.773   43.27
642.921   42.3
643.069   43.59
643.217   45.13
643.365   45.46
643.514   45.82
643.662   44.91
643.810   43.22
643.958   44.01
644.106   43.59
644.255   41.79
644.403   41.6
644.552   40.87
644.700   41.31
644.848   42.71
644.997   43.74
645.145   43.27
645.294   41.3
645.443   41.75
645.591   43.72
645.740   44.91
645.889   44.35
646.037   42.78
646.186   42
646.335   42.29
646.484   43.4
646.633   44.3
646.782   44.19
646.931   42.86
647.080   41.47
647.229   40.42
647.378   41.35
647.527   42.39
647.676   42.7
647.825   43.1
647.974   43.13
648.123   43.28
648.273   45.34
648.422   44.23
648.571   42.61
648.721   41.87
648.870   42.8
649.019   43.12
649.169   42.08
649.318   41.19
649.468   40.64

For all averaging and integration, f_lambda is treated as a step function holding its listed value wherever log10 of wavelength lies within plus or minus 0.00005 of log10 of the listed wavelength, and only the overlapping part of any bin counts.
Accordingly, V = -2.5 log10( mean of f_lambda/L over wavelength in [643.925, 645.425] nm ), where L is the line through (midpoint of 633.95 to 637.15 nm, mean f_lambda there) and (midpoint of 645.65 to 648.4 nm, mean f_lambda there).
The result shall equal 0.01 mag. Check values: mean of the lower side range 42.3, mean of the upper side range 43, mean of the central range 42.3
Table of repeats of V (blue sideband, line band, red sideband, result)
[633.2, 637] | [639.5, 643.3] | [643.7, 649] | -0.02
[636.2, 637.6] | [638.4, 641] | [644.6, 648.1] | 0.02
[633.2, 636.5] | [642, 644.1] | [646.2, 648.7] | -0.05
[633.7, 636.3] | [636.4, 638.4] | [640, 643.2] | -0.04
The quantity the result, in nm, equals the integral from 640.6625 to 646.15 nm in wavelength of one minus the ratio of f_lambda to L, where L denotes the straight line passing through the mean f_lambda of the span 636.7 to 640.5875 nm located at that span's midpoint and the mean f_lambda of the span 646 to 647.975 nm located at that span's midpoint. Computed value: -0.05 nm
